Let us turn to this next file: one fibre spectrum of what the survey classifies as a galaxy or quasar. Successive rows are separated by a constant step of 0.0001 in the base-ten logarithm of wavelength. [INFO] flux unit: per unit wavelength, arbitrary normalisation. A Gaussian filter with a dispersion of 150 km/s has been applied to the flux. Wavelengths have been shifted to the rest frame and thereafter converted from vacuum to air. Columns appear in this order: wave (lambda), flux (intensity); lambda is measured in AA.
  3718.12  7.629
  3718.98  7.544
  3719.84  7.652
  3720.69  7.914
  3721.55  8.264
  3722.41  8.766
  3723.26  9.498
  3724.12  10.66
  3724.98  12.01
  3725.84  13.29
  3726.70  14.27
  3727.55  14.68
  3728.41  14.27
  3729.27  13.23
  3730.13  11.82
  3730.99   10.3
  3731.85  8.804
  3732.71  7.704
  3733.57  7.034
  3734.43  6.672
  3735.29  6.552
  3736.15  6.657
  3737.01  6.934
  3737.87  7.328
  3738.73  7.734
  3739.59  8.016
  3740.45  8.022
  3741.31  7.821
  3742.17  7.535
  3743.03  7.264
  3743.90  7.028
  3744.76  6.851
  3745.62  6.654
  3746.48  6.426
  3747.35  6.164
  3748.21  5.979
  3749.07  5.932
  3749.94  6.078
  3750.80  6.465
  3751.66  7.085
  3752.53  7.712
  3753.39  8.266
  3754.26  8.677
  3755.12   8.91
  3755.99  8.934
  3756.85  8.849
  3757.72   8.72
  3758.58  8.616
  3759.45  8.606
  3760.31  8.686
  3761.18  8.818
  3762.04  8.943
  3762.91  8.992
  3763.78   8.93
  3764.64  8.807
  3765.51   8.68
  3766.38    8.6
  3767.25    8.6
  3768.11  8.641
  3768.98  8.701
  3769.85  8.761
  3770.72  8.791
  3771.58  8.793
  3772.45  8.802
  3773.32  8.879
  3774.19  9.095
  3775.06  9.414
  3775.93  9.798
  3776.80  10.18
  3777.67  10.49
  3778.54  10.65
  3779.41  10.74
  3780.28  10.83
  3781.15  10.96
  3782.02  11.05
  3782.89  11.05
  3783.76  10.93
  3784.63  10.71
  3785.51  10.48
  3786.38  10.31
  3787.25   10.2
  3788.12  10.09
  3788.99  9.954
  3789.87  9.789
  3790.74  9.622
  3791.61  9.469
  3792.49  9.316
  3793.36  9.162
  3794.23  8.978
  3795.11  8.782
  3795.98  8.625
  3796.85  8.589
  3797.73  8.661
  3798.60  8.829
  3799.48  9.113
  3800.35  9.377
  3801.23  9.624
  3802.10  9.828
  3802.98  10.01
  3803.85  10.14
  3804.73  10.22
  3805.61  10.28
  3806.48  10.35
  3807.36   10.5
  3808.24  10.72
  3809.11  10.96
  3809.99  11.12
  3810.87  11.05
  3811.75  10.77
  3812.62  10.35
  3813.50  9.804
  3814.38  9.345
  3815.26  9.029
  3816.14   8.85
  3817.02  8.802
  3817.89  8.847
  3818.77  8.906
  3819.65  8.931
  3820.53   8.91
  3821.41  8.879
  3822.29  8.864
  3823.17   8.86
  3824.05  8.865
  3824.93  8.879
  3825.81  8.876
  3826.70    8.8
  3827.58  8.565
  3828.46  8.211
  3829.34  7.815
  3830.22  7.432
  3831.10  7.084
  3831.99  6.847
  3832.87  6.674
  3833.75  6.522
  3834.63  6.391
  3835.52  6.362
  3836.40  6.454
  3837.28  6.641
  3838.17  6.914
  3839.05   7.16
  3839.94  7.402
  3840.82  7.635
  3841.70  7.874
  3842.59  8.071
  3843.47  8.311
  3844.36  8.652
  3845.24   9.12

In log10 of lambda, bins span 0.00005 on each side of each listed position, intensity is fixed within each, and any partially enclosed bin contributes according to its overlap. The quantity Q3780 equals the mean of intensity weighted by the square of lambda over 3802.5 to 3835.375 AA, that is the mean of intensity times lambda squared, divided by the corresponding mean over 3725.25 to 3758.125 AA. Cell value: 1.11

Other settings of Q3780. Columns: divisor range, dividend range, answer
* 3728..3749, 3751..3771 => 1.09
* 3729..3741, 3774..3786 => 1.30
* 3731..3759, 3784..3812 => 1.36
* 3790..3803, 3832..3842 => 0.77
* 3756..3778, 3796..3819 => 1.11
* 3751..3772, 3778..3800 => 1.16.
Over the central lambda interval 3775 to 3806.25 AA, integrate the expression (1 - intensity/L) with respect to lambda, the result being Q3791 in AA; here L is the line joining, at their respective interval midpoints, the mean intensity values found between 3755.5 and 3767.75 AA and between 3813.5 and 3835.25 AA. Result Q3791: -4.9 AA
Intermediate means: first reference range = 8.77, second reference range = 8.31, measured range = 9.9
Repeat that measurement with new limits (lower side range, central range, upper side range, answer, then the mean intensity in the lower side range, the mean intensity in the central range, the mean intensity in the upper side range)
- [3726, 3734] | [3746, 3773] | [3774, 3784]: 6.63 AA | 11.4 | 8.16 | 10.5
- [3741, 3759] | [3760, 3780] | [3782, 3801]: -1.59 AA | 7.42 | 9.18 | 9.65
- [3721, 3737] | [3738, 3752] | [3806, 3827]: 4.31 AA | 10.1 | 6.95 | 9.56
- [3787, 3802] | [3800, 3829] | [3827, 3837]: -4.97 AA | 9.31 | 9.55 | 7.14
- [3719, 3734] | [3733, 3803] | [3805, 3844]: 6.85 AA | 10.5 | 8.7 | 8.59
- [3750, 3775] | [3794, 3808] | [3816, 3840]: -2.30 AA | 8.56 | 9.52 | 7.91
